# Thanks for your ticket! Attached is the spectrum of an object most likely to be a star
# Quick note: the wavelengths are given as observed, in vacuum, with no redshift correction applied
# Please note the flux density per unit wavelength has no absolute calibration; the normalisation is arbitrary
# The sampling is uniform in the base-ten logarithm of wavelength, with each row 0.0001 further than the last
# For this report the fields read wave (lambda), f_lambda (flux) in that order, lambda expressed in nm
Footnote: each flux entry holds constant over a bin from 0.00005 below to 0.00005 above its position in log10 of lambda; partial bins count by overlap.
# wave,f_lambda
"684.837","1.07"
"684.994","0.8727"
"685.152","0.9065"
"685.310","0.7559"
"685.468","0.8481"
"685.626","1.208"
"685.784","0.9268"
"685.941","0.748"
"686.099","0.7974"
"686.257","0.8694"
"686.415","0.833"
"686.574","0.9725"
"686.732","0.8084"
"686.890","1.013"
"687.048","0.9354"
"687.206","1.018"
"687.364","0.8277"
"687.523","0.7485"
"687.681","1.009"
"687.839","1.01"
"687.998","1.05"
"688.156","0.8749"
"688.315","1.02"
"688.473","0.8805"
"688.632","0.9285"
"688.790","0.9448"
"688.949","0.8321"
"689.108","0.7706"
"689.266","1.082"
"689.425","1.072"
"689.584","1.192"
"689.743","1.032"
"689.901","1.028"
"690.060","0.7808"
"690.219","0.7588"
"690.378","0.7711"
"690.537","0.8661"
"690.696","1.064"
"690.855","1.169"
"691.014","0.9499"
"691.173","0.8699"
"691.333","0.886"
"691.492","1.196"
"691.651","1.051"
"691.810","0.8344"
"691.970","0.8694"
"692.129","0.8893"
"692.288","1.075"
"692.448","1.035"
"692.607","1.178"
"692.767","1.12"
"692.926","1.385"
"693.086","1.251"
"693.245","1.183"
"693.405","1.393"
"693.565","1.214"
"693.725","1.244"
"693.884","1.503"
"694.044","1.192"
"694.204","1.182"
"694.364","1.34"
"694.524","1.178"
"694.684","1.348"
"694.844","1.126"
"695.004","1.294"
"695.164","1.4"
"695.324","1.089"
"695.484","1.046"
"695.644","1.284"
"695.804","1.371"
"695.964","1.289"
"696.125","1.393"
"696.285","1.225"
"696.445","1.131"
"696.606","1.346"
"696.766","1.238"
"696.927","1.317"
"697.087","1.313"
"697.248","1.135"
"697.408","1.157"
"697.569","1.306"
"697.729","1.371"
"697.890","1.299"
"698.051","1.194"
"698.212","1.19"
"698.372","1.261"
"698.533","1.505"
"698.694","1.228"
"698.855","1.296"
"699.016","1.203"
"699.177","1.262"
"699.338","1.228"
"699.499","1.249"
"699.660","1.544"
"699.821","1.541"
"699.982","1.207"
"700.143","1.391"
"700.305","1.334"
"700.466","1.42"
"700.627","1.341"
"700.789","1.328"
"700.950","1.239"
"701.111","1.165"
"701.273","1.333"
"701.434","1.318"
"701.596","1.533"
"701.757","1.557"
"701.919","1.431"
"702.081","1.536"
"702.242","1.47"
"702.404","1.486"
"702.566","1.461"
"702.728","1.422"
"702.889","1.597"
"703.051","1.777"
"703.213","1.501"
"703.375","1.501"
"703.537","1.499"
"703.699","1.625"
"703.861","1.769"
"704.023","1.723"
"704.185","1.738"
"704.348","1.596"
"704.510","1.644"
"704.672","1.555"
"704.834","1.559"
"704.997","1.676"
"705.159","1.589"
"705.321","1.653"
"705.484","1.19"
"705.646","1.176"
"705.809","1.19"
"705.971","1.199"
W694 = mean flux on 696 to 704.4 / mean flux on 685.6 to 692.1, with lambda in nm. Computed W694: 1.48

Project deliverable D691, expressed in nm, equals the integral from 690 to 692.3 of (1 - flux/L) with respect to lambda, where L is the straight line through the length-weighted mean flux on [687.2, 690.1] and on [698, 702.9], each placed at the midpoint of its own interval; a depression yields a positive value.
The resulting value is 0.239 nm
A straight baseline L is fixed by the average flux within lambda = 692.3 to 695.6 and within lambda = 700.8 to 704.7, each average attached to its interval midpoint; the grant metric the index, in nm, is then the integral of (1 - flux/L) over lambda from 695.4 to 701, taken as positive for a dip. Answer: 0.32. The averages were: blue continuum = 1.23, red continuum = 1.52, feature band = 1.29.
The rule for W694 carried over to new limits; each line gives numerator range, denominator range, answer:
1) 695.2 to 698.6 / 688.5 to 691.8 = 1.32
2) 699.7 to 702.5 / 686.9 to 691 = 1.47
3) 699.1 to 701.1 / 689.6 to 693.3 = 1.32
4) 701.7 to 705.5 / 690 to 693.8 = 1.50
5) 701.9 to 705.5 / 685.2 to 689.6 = 1.70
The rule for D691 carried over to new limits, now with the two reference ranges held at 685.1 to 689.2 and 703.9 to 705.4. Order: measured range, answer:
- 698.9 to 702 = 0.25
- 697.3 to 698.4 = 0.08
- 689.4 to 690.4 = 0.07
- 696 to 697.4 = 0.05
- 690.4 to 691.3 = 0.08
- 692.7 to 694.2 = -0.13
